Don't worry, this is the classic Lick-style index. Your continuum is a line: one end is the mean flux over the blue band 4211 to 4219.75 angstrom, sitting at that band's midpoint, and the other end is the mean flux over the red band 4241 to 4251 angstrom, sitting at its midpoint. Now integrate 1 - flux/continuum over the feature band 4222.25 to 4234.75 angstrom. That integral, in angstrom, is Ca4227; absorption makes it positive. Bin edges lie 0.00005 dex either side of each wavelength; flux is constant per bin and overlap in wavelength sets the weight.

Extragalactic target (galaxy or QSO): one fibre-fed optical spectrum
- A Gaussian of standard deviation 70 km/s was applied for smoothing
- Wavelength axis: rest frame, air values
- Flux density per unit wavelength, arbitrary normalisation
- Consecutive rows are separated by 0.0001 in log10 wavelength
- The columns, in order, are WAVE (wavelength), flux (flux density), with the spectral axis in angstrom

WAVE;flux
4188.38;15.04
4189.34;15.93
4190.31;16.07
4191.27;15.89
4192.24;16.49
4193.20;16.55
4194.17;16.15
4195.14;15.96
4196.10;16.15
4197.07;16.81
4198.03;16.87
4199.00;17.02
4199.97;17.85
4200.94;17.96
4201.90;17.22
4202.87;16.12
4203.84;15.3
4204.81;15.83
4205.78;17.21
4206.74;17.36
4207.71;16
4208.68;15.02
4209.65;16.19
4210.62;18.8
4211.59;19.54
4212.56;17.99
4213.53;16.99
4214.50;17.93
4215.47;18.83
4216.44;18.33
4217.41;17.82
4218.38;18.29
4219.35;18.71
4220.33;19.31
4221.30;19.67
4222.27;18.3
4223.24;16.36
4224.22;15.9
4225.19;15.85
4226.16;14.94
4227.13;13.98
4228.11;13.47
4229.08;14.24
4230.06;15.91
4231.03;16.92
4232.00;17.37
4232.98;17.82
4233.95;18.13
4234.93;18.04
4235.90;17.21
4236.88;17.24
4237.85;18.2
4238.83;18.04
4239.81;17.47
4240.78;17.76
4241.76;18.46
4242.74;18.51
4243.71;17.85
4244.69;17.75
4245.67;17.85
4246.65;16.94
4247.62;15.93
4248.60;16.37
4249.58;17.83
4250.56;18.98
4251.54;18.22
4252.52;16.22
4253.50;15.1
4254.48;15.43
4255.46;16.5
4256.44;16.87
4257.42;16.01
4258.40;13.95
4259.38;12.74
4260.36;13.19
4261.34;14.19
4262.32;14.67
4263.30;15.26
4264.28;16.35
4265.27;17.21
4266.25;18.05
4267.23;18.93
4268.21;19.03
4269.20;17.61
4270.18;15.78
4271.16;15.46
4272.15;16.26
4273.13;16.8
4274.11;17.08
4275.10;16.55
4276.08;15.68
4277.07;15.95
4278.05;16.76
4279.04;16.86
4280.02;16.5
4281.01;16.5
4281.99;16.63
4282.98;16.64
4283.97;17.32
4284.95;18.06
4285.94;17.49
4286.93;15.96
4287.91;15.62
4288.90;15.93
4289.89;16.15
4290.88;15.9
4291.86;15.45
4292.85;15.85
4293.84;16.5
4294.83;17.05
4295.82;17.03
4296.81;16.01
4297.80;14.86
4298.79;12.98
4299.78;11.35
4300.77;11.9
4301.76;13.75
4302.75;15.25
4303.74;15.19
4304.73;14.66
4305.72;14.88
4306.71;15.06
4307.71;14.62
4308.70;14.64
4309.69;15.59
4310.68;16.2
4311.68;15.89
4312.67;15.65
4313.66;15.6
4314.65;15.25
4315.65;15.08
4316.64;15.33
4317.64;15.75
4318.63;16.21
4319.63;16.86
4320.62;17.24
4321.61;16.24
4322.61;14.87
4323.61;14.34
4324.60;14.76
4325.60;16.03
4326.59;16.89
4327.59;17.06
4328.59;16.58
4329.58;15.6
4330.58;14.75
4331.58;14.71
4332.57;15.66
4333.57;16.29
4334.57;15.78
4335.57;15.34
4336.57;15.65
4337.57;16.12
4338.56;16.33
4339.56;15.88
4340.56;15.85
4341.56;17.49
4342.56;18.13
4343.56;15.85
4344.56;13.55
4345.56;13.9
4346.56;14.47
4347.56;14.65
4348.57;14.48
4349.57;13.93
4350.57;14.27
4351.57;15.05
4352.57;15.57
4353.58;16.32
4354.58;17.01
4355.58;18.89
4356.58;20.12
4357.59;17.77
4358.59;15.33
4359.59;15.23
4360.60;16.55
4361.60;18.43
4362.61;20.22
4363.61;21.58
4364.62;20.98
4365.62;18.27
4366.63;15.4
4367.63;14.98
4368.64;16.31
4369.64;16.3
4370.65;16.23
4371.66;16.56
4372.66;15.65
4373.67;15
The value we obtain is 1.4 angstrom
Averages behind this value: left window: 18.3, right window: 17.6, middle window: 16.1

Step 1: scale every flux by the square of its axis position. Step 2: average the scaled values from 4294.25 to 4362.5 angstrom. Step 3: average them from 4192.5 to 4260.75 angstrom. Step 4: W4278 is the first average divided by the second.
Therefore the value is 0.97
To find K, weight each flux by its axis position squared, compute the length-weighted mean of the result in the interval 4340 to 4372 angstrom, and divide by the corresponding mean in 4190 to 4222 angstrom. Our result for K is 1.03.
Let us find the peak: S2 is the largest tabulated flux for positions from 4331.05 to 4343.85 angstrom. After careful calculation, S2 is 18.13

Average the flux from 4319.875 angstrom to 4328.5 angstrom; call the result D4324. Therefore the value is 16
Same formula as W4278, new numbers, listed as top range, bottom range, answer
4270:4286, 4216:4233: 1.01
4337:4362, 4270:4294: 1.01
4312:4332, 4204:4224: 0.94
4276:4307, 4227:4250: 0.94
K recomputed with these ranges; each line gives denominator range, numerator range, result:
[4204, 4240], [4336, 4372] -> 1.02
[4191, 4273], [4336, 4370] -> 1.04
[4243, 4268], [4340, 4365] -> 1.06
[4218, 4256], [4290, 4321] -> 0.92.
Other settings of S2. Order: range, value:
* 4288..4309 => 17.05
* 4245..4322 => 19.03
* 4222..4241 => 18.3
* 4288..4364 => 21.58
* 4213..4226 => 19.67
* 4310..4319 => 16.21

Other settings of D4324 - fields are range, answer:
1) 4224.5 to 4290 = 16.6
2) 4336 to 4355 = 15.5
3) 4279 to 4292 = 16.5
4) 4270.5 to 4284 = 16.5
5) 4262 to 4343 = 15.9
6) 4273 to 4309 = 15.7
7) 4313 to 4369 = 16.2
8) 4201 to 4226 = 17.4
